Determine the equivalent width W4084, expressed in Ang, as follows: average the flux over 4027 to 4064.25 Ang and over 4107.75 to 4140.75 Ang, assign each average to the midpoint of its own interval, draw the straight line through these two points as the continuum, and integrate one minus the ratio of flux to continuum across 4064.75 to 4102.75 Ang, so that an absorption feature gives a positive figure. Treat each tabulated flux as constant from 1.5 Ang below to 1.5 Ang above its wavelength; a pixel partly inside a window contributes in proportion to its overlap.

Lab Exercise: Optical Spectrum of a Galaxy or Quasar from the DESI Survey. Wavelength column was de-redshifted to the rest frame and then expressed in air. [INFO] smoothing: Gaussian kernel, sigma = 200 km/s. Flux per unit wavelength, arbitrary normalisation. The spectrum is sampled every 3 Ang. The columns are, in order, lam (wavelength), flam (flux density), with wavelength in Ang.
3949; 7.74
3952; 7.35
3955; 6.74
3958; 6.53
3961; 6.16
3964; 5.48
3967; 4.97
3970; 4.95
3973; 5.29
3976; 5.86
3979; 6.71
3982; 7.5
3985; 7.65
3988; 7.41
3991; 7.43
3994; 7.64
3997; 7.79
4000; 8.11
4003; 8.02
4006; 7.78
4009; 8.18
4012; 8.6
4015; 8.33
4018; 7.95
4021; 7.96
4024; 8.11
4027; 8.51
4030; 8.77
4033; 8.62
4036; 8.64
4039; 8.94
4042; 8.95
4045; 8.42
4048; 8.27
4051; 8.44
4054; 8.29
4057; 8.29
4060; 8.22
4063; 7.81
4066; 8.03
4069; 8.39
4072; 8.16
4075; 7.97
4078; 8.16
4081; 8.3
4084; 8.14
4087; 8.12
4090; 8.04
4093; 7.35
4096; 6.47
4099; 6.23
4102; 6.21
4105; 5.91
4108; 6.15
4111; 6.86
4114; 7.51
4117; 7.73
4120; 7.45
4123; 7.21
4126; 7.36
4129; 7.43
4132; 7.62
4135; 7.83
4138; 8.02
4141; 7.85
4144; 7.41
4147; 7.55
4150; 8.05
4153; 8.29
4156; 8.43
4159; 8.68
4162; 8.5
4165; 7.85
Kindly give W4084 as 1.4 Ang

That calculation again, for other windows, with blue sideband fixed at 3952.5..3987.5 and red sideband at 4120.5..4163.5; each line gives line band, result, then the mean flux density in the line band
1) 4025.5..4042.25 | -4.60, 8.72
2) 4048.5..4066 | -2.82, 8.2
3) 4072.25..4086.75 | -1.73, 8.14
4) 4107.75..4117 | 0.62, 7.08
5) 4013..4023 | -2.12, 8.11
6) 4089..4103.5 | 1.19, 6.82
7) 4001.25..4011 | -2.15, 8.03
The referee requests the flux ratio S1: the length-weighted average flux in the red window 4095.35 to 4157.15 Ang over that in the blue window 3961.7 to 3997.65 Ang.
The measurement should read 1.1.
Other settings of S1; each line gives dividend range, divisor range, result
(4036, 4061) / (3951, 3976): 1.44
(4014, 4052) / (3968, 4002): 1.22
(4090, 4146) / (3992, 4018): 0.89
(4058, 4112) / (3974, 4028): 0.97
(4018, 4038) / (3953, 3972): 1.44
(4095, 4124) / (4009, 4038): 0.81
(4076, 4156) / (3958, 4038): 1.01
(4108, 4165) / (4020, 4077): 0.92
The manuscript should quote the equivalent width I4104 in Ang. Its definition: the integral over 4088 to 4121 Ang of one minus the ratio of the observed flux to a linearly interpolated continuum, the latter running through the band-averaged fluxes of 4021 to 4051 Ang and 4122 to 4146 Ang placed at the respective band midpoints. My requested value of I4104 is 4.1 Ang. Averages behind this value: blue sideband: 8.54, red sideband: 7.6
